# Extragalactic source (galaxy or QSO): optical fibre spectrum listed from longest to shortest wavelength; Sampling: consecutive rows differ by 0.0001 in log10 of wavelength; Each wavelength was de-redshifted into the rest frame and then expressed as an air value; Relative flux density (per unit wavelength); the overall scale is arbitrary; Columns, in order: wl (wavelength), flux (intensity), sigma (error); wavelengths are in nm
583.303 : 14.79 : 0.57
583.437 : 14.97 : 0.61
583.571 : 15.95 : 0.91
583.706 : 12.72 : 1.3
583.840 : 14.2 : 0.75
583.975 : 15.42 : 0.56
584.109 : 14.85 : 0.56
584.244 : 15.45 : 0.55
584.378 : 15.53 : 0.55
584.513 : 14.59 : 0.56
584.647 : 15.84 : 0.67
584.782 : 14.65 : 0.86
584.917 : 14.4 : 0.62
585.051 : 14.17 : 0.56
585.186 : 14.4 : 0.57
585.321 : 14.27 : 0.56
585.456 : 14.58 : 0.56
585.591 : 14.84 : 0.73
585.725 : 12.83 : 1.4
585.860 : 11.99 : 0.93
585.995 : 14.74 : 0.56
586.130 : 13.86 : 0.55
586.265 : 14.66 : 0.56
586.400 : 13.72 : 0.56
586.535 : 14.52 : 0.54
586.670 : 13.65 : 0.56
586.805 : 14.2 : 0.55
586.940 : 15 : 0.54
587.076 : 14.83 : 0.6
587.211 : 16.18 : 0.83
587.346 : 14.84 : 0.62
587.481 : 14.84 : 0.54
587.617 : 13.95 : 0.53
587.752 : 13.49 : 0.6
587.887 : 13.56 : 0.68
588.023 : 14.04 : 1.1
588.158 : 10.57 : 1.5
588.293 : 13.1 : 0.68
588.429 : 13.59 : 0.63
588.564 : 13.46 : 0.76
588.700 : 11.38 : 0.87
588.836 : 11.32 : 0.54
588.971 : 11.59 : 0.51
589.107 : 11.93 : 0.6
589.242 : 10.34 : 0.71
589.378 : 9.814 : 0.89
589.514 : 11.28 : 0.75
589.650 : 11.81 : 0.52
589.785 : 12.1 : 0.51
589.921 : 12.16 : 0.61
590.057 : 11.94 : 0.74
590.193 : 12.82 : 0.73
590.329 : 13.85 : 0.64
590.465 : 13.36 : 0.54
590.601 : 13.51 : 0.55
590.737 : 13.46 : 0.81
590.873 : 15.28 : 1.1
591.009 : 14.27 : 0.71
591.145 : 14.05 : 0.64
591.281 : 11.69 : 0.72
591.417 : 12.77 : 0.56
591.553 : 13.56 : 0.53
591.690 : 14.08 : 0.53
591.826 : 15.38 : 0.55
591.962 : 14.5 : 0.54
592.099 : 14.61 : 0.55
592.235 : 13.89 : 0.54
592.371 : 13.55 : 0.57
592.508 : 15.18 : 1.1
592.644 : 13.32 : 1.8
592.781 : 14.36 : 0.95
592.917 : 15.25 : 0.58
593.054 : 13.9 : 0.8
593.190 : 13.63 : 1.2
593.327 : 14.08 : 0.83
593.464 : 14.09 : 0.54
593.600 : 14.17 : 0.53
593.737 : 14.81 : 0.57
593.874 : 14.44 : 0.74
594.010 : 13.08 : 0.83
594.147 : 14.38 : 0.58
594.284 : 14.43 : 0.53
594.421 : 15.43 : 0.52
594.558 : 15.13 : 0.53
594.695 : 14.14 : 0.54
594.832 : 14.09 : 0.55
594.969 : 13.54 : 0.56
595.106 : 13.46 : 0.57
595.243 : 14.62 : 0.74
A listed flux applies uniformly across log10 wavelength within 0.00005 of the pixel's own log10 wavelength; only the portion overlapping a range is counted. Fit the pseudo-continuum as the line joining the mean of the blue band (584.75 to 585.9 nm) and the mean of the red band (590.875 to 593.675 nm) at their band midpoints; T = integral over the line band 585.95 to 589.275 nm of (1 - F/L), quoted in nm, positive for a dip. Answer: 0.13 nm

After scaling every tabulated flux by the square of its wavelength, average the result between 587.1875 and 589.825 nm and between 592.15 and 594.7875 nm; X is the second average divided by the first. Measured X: 1.2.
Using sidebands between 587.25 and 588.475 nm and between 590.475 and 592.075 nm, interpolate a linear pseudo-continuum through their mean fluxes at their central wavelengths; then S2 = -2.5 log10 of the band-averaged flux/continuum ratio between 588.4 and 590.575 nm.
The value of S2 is 0.143 mag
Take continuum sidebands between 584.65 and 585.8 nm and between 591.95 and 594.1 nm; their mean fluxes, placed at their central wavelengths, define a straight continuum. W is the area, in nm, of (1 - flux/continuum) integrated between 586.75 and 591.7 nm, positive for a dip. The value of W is 0.41 nm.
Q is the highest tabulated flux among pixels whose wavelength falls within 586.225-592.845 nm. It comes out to 16.18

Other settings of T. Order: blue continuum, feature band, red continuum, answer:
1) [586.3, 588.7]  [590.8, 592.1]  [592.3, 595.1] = 0.01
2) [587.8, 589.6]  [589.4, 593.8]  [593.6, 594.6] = -0.09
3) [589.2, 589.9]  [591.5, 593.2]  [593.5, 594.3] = -0.15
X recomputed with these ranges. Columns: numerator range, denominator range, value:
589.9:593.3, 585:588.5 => 1.00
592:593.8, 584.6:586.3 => 1.03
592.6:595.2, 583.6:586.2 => 1.02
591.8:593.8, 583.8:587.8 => 1.01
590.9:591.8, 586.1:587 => 0.97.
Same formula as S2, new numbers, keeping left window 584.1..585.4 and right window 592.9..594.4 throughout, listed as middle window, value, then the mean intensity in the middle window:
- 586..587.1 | 0.029 mag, 14.3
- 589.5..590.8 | 0.141 mag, 12.7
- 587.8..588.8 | 0.142 mag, 12.8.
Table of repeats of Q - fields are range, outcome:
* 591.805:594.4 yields 15.38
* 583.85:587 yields 15.84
